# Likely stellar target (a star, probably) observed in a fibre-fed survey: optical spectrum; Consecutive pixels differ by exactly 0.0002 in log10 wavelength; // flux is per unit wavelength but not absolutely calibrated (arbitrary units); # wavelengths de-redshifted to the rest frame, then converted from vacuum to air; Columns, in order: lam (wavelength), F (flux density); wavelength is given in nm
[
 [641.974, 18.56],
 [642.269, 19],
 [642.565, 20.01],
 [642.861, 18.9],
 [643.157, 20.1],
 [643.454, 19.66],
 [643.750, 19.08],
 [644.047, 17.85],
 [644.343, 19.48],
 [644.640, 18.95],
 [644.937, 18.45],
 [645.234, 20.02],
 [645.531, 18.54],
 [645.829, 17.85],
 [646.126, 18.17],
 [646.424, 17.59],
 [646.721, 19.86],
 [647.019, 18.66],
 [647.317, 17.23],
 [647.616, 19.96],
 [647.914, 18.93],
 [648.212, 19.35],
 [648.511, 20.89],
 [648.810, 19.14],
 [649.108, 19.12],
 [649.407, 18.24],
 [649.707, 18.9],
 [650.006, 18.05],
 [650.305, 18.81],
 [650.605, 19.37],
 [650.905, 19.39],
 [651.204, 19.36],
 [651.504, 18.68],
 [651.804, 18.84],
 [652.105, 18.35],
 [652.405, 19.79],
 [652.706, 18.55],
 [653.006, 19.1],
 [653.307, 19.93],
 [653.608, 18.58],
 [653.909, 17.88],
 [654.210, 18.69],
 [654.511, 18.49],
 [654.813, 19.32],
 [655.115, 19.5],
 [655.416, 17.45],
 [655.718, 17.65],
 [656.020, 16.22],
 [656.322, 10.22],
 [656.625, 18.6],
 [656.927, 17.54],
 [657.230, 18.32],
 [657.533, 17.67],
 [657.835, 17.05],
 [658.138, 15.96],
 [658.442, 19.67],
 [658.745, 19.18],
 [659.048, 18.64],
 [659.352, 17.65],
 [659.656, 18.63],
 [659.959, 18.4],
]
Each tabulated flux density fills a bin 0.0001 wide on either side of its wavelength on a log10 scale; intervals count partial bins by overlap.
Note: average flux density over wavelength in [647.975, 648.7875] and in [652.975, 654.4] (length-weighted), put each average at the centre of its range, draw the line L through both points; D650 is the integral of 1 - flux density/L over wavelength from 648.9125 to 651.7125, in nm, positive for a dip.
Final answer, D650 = 0.08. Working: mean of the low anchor 19.8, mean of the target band 18.9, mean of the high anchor 18.8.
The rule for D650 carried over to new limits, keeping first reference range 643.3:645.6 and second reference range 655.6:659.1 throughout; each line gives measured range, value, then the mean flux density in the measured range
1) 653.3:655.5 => -0.14 nm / 18.7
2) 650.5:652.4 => -0.11 nm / 19.1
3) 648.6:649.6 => -0.03 nm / 19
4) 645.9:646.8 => 0.02 nm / 18.4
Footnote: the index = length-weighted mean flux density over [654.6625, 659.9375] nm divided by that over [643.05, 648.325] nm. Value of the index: 0.93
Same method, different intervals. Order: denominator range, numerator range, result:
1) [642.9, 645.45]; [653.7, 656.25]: 0.93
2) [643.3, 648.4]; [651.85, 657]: 0.96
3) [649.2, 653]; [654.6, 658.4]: 0.91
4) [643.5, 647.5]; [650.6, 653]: 1.02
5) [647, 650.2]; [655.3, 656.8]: 0.84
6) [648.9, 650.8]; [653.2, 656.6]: 0.94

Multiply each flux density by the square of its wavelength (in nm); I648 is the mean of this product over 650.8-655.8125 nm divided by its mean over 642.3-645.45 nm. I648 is 1.01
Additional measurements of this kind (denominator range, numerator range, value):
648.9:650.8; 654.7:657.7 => 0.94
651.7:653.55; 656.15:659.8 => 0.93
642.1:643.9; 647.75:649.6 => 1.01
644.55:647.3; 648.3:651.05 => 1.04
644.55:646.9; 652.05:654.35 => 1.03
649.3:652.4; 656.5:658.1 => 0.96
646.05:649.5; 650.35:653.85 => 1.02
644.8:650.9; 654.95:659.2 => 0.95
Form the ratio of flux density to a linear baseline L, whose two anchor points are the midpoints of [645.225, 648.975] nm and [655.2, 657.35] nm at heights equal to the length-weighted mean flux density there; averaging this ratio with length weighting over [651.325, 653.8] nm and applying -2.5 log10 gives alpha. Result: -0.08 mag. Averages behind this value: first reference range 18.9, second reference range 16.6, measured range 19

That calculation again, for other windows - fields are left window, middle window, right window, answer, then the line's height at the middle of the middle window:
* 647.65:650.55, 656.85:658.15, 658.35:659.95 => 0.079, 18.8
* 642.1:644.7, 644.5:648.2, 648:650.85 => 0.026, 19.2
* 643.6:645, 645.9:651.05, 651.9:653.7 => 0.001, 18.9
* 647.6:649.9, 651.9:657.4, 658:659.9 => 0.042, 18.7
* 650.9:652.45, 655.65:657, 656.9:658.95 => 0.151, 18.2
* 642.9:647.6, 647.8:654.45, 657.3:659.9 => -0.029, 18.5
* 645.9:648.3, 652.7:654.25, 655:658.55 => -0.071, 17.6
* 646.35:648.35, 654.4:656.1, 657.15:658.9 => 0.002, 18.2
